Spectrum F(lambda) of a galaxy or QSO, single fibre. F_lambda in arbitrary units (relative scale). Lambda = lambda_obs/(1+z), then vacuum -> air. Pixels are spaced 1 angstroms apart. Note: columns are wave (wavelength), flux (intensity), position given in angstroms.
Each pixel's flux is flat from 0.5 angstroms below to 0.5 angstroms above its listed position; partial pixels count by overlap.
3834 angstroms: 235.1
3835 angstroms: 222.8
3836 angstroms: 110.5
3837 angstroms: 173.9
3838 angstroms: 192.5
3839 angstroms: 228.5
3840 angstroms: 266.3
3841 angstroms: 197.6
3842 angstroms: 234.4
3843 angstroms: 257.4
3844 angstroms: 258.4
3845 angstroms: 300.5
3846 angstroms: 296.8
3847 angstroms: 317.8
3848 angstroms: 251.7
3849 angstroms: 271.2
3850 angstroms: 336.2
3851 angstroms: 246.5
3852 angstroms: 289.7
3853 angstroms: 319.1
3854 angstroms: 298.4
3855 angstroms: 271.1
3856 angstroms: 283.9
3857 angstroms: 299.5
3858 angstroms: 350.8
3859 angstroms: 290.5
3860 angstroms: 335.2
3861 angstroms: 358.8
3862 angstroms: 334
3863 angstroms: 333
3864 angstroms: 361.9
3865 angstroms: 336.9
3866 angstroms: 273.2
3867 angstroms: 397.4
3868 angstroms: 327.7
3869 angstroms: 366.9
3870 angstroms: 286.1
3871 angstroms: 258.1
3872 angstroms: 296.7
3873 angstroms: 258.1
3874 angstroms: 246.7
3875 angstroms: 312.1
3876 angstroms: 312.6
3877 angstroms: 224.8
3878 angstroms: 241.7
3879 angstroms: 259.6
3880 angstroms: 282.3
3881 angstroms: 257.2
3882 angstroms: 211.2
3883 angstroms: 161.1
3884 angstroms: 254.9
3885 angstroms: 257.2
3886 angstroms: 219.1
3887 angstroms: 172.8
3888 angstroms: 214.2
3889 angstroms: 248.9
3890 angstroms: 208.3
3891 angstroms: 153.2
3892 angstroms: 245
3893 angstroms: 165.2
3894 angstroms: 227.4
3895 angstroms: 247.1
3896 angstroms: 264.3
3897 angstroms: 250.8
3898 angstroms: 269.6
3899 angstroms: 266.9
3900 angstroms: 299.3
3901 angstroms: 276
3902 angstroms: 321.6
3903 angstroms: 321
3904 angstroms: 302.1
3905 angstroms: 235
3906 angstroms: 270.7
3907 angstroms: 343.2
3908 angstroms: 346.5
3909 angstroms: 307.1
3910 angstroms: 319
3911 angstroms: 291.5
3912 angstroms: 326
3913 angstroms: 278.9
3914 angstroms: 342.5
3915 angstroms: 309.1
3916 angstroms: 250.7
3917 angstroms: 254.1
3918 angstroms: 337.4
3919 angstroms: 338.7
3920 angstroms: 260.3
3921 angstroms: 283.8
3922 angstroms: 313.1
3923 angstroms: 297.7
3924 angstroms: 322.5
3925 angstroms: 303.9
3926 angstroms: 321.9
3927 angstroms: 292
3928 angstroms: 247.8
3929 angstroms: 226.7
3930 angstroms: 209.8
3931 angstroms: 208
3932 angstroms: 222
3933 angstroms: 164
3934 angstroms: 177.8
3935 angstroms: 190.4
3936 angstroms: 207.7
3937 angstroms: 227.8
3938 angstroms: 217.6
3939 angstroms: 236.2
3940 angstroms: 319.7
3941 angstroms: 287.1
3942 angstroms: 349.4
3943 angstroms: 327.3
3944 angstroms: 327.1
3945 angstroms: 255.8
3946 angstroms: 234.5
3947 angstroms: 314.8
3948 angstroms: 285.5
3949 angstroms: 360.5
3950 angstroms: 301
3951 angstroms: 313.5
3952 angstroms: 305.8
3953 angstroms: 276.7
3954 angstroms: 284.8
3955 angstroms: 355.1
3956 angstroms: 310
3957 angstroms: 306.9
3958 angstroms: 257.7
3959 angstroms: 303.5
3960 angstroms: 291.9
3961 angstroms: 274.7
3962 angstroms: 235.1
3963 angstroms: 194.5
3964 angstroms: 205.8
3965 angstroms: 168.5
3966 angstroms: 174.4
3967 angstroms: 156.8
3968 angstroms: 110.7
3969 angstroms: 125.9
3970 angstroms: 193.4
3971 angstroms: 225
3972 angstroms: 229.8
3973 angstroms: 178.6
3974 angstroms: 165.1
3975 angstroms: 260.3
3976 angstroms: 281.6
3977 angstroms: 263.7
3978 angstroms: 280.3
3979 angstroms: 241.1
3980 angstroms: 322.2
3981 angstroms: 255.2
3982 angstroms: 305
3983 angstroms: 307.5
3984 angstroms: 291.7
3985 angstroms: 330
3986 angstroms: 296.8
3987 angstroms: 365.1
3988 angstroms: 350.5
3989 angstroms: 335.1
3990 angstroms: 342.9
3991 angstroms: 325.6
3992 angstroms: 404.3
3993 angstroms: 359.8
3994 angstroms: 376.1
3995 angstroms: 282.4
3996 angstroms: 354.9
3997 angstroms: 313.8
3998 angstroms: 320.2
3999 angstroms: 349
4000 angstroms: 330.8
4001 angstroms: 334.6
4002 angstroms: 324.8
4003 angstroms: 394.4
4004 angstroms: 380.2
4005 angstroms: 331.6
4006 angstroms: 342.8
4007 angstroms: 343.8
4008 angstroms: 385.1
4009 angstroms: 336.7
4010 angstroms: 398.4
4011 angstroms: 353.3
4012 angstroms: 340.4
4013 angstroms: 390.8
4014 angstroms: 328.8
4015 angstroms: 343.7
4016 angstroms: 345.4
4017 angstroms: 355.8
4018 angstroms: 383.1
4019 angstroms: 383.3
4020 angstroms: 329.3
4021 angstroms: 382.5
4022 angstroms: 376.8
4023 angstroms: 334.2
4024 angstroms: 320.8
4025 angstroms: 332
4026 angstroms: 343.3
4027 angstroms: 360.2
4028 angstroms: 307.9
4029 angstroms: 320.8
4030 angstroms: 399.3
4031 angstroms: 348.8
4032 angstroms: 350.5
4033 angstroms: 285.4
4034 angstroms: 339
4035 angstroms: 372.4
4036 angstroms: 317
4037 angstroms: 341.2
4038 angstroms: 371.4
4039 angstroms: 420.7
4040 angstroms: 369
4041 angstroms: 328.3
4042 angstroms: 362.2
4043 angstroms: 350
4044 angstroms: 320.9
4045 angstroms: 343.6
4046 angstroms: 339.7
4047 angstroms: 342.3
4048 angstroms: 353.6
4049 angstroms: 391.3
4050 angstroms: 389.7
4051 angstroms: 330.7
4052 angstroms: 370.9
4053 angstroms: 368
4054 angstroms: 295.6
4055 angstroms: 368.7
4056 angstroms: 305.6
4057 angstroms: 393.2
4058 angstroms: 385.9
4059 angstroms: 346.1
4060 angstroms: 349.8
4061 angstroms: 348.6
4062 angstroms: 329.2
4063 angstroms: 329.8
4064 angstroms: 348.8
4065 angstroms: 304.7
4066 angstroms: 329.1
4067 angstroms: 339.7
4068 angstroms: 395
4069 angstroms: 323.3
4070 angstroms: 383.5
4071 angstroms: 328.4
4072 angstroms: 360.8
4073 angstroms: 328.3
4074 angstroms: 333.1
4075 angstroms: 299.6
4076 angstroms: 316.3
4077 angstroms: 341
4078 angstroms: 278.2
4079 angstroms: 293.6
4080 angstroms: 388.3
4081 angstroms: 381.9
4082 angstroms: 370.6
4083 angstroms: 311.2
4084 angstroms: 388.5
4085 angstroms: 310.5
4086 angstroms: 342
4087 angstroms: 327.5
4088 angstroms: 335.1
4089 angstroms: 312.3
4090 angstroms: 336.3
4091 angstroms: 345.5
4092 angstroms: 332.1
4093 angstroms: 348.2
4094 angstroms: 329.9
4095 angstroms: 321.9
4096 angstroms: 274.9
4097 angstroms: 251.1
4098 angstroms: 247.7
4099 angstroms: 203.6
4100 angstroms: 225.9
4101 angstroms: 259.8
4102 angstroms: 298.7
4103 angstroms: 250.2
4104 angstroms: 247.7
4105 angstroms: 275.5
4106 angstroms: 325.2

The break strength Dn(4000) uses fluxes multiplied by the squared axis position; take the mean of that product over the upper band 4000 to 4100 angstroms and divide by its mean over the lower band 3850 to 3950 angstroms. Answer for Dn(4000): 1.33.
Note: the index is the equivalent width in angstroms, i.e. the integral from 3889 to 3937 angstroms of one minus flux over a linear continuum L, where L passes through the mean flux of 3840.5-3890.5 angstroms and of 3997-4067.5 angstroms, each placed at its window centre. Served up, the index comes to 5.05 angstroms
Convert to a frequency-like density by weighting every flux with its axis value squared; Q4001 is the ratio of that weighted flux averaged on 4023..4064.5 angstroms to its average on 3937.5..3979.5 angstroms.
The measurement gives 1.42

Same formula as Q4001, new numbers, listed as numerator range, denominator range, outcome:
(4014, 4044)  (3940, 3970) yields 1.37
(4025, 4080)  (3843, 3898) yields 1.38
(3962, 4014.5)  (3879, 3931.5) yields 1.15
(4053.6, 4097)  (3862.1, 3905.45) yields 1.39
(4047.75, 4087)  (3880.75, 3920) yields 1.41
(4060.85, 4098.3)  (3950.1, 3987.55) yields 1.37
